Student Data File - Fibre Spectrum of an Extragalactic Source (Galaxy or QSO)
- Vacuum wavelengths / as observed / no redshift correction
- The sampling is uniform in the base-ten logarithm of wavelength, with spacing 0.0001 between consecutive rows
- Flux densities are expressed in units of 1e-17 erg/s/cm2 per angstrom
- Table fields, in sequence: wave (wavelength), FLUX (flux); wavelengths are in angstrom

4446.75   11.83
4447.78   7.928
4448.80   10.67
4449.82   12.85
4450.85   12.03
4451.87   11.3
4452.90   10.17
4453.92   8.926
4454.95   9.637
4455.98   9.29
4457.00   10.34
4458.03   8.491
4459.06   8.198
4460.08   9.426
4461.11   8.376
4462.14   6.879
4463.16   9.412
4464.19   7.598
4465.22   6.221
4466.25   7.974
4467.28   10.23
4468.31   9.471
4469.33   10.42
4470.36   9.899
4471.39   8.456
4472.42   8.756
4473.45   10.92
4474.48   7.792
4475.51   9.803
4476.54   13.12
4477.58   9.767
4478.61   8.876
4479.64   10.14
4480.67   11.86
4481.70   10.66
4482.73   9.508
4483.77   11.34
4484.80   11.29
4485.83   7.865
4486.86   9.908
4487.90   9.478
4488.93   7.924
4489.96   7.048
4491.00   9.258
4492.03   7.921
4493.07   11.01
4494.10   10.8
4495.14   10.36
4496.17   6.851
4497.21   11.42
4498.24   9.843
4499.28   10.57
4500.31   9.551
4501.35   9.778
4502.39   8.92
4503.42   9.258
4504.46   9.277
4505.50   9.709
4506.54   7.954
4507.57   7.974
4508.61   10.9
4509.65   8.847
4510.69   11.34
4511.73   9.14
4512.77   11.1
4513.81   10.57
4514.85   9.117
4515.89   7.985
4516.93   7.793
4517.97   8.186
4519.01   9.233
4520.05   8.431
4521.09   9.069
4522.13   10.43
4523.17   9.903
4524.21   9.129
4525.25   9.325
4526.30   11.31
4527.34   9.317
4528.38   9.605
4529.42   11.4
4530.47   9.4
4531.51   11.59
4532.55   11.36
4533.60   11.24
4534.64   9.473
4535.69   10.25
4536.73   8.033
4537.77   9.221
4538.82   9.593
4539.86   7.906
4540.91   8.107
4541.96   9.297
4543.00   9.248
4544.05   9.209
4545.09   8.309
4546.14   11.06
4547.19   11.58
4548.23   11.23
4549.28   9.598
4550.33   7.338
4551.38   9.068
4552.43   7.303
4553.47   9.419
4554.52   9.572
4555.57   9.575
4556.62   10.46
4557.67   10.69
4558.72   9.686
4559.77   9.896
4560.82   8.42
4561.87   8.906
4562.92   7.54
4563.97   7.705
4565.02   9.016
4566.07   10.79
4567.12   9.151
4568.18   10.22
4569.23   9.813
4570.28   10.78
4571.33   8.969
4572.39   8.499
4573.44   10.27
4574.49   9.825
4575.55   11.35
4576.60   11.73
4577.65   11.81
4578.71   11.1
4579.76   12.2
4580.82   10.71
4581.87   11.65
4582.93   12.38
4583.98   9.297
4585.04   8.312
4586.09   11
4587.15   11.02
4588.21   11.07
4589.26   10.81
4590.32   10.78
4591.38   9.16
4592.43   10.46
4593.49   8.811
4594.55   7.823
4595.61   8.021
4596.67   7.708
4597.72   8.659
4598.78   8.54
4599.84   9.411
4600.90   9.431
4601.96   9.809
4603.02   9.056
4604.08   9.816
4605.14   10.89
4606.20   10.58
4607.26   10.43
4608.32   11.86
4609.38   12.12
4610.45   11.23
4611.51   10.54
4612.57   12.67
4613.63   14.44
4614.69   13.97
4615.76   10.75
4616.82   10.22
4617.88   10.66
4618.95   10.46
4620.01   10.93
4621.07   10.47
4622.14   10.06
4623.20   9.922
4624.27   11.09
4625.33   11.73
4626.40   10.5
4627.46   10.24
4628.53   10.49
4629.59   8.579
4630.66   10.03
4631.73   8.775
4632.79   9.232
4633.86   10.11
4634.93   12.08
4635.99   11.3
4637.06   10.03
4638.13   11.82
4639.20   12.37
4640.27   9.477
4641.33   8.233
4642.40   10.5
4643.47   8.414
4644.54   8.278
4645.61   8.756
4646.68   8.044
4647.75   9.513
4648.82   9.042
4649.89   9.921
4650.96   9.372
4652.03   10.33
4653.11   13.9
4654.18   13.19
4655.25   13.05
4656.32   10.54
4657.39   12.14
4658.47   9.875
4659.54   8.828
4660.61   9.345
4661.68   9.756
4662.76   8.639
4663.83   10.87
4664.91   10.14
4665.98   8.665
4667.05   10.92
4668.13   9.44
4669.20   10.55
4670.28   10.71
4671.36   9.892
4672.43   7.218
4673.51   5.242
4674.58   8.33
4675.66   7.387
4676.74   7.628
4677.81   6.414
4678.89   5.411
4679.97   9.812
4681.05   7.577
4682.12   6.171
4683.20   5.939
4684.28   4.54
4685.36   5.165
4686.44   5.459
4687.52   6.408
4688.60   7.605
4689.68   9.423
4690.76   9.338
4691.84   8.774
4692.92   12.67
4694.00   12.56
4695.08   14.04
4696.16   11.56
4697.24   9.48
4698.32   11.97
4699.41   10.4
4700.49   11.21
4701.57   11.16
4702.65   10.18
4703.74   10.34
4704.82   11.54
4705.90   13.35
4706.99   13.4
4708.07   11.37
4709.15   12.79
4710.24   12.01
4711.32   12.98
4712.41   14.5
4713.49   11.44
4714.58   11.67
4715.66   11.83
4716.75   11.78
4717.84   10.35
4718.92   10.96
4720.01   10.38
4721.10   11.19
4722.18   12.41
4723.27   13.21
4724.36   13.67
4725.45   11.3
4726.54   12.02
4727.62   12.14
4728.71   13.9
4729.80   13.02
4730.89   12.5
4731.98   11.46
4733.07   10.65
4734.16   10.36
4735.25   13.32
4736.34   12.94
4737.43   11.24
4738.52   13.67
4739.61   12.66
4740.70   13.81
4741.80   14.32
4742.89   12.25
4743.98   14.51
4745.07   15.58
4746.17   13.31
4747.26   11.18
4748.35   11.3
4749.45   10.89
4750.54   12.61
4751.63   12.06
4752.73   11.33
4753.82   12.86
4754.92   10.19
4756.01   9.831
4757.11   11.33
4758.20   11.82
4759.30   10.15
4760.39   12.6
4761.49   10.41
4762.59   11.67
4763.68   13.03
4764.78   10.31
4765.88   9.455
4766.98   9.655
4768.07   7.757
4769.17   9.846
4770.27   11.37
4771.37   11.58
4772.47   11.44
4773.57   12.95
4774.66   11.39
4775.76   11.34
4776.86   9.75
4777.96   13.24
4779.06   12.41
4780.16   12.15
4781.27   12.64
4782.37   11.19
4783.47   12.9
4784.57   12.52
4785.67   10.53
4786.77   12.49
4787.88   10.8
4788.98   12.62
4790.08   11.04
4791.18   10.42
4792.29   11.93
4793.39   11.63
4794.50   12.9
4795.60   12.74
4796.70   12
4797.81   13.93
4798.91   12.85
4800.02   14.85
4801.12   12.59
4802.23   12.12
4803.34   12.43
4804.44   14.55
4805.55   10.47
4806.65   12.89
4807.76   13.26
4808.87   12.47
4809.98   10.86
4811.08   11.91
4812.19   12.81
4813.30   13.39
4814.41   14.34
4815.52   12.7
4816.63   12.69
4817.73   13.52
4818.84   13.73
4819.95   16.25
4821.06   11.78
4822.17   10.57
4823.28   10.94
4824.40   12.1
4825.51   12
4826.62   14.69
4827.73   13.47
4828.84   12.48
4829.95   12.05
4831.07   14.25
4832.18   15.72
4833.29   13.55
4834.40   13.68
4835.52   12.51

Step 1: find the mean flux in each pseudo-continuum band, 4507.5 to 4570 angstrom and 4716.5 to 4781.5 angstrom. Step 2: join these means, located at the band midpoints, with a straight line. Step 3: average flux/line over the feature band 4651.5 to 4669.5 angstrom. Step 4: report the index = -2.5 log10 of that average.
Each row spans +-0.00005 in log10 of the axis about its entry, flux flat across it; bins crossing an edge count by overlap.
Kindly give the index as 0.03 mag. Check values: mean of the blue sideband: 9.52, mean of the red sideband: 11.8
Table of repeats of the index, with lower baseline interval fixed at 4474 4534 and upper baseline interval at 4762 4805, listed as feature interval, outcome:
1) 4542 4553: 0.07 mag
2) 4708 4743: -0.08 mag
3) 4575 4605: 0.03 mag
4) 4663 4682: 0.27 mag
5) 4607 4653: 0.02 mag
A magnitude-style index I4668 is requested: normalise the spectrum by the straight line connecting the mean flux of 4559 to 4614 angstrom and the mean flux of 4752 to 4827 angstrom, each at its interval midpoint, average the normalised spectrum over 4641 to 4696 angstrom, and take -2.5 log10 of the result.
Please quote 0.19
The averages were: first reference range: 10.1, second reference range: 12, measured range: 9.11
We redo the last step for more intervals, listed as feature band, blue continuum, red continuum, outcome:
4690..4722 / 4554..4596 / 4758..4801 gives -0.048 mag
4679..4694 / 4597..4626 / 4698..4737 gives 0.440 mag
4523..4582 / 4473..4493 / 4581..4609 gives 0.004 mag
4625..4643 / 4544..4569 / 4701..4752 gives 0.042 mag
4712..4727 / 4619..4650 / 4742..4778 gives -0.083 mag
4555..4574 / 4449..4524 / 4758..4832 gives 0.078 mag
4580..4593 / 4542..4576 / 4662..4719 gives -0.110 mag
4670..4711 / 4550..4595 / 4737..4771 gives 0.186 mag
